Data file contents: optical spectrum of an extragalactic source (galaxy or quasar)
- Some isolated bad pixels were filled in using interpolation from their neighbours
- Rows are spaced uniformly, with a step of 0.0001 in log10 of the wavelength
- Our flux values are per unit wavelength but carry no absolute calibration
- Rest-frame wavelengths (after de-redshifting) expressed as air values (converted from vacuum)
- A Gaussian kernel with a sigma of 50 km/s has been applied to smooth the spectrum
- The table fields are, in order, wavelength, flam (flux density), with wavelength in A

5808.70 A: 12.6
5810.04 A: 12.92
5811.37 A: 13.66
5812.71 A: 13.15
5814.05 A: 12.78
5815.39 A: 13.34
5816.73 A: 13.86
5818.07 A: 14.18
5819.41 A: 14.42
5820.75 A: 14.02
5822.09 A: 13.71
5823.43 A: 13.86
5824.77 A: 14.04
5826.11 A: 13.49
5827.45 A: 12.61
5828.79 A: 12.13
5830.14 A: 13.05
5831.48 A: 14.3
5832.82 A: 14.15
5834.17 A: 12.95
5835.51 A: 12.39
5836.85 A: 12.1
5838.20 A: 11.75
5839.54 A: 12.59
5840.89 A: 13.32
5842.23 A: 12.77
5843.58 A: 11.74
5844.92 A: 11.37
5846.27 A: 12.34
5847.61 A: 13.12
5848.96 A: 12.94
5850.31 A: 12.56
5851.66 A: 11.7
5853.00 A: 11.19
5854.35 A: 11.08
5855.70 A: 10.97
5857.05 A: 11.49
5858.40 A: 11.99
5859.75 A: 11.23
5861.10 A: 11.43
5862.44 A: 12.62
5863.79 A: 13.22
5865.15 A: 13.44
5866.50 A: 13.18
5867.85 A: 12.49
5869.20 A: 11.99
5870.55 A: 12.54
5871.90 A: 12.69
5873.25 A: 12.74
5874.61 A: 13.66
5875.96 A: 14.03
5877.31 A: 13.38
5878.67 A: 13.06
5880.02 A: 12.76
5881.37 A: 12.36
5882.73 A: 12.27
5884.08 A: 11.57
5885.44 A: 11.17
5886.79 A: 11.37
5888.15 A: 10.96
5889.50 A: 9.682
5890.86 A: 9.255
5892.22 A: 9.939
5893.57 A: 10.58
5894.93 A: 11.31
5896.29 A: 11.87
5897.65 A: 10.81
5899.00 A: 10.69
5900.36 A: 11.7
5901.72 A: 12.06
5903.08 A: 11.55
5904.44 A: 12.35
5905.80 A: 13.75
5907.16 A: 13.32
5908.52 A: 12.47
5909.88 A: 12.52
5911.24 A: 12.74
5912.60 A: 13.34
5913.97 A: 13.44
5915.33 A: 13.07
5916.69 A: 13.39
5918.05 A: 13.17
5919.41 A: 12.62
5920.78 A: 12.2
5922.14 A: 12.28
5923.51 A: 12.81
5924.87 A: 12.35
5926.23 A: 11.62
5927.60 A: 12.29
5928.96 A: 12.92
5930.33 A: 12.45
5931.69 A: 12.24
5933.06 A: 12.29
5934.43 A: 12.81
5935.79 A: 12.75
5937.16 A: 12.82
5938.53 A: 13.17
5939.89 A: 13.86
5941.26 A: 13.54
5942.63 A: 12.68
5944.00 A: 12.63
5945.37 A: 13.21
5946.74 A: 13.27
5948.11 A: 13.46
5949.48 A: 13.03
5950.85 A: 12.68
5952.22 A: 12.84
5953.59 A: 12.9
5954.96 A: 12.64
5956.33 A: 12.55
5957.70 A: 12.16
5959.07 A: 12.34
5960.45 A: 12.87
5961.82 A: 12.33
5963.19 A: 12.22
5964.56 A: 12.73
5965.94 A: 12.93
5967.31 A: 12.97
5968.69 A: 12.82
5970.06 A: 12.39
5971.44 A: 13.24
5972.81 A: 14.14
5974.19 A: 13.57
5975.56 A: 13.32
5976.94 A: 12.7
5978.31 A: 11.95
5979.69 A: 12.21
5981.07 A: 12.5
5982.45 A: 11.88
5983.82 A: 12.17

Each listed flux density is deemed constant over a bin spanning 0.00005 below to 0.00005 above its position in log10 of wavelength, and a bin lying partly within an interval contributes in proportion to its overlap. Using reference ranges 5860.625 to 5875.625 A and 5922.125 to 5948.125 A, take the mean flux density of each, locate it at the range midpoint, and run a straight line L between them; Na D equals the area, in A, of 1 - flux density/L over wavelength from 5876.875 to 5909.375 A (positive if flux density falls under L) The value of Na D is 2.8 A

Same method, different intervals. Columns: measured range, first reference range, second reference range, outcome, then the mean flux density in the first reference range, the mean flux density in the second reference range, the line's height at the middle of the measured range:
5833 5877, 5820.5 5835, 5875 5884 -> 2.6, 13.5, 12.9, 13.2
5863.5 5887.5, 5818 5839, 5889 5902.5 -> -2.3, 13.3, 10.8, 11.6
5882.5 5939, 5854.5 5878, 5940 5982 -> 2.5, 12.5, 12.8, 12.7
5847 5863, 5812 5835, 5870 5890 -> 1.2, 13.5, 12.3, 12.8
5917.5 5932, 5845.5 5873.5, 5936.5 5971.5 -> 0.2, 12.2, 12.8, 12.7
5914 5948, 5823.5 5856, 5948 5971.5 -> -0.3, 12.6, 12.7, 12.7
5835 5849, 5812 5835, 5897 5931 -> 1.0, 13.5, 12.5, 13.3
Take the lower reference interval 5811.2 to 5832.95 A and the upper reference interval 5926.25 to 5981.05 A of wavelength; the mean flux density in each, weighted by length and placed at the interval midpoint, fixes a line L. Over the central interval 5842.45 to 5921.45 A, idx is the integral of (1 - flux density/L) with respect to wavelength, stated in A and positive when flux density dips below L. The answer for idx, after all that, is 6.34 A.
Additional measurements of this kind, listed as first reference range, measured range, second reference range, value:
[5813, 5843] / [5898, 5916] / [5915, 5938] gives 0.3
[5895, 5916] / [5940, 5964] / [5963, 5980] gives -0.2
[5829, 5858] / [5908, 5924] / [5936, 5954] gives 0.0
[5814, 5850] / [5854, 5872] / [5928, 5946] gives 1.2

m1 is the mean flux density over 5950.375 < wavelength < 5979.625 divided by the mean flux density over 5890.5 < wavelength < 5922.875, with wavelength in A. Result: 1.05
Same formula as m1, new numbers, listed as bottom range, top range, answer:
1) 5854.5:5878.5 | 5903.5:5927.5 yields 1.02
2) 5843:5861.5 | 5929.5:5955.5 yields 1.09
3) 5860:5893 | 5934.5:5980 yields 1.06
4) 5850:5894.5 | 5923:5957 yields 1.07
